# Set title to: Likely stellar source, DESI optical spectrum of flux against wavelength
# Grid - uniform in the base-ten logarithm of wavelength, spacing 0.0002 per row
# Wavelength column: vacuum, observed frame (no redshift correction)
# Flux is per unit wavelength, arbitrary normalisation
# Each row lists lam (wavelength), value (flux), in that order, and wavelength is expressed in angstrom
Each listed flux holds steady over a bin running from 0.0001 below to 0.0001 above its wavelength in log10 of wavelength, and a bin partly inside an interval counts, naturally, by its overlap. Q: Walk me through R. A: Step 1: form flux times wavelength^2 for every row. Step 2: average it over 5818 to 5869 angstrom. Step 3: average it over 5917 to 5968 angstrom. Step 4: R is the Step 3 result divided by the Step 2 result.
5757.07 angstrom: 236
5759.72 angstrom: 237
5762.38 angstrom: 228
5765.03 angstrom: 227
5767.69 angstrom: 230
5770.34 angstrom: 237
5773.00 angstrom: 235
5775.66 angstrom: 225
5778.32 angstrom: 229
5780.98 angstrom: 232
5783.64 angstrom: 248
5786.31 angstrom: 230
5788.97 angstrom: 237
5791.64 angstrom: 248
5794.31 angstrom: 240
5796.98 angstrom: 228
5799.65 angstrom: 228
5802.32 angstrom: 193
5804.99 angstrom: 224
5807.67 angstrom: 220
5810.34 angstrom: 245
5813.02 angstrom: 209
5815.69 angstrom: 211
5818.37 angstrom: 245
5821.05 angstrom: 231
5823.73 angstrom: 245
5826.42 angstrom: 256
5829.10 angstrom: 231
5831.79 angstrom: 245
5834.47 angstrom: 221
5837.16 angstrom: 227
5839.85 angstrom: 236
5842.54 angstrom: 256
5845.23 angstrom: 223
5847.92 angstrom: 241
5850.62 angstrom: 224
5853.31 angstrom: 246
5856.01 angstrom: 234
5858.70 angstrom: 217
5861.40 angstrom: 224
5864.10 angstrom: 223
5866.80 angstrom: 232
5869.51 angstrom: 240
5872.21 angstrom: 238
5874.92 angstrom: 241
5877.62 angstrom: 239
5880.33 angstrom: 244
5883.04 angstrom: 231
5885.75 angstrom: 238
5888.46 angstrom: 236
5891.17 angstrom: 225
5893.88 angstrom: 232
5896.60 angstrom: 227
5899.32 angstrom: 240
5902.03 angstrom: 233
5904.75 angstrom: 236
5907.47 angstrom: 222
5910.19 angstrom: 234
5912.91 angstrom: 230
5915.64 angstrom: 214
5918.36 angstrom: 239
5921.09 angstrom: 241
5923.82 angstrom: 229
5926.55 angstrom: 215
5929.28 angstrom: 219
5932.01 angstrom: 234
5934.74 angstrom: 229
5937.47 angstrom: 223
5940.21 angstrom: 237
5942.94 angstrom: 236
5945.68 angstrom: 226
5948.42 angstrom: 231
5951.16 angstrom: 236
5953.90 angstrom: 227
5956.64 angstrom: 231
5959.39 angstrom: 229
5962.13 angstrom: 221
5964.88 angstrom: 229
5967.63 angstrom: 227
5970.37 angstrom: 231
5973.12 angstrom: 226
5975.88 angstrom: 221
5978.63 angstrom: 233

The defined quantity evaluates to 1.0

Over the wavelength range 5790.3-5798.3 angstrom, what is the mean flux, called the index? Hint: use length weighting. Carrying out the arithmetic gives 238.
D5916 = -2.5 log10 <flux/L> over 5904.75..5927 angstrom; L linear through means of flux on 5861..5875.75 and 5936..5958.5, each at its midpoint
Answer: 0.01 mag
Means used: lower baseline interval 233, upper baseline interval 231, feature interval 229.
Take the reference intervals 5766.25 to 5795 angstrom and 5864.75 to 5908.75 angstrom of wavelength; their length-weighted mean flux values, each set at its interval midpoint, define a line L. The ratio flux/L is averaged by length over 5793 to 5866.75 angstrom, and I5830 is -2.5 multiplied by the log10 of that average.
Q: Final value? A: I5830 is 0.02 mag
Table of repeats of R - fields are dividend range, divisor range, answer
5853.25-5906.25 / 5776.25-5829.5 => 1.04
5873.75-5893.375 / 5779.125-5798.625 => 1.03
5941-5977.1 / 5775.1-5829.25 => 1.04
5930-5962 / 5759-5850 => 1.04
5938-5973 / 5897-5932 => 1.02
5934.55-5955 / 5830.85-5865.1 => 1.03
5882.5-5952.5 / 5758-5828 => 1.04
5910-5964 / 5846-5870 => 1.02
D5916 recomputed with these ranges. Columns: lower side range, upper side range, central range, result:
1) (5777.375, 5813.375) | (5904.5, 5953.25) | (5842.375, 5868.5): -0.01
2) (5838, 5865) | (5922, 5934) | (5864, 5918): -0.02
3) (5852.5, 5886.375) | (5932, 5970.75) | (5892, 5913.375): 0.00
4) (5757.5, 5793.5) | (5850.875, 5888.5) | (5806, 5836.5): 0.01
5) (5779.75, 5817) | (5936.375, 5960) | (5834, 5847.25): -0.02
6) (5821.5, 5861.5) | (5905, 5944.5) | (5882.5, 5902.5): -0.01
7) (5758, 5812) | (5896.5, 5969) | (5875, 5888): -0.04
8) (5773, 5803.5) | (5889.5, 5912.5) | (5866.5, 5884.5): -0.03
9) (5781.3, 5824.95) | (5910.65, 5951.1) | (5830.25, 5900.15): -0.02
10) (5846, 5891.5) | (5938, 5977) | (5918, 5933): 0.01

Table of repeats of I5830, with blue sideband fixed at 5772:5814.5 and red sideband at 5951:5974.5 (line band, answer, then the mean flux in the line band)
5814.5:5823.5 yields -0.010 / 231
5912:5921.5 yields -0.007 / 230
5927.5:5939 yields 0.011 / 226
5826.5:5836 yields -0.030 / 235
